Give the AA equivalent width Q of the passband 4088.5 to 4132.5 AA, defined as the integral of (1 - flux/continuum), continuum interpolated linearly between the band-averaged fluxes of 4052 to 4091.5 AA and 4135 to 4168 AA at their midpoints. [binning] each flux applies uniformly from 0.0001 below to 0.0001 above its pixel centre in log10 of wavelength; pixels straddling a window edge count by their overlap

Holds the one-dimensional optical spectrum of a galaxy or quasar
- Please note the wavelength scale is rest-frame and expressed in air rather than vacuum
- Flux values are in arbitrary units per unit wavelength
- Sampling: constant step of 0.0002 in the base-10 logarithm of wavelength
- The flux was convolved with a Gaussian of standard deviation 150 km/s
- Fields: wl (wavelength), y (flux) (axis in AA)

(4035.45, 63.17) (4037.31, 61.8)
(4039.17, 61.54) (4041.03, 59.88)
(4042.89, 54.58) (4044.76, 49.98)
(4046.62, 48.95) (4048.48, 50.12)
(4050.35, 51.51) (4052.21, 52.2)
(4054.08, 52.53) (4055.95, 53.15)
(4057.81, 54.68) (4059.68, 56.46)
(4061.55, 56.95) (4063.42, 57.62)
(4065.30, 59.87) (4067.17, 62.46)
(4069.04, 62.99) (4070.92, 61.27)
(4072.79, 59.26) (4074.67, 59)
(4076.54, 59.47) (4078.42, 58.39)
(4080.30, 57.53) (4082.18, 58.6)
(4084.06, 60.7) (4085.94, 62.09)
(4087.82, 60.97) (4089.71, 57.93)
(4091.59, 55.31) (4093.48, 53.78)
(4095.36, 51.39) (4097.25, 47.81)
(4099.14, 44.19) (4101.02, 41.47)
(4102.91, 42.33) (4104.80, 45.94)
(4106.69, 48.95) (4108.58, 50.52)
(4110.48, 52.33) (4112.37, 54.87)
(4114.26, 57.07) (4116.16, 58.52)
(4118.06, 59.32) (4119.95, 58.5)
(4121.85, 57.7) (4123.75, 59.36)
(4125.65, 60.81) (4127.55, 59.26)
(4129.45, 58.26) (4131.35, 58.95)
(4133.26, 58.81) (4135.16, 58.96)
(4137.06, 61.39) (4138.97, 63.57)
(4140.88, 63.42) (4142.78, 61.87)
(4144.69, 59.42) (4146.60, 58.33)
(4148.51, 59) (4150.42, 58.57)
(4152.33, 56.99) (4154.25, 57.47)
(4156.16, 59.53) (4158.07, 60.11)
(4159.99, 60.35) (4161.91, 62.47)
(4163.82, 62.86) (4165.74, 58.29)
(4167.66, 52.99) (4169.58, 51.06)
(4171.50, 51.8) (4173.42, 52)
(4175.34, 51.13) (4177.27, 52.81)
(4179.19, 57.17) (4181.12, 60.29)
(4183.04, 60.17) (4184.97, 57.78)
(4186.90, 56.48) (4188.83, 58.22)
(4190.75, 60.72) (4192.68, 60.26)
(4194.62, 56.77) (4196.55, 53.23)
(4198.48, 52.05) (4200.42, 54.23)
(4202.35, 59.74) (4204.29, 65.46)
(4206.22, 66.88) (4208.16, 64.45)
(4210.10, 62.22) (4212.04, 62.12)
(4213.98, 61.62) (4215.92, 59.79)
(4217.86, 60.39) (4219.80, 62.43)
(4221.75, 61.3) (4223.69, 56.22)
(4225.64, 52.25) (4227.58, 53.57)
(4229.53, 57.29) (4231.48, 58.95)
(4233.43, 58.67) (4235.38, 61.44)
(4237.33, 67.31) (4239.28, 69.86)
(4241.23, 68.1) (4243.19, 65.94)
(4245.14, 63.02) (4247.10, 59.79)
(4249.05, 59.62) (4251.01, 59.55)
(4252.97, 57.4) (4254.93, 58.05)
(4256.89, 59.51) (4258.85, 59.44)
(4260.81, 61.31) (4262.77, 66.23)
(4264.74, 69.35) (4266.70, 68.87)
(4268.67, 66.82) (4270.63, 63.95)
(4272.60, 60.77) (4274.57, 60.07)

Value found 4.0 AA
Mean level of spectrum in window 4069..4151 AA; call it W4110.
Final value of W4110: 56.7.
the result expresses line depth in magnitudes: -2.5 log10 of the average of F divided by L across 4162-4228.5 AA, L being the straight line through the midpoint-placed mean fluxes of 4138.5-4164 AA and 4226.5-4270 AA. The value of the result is 0.06 mag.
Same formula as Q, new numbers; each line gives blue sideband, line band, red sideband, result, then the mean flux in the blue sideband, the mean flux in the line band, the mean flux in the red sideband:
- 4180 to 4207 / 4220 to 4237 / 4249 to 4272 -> 0.7 AA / 58.7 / 58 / 62.6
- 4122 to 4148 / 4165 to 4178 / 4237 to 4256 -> 1.7 AA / 60.1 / 52.8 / 62.7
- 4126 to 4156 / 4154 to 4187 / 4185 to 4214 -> 1.5 AA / 59.6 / 56.9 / 59.5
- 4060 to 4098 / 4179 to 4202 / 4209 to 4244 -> 1.1 AA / 58.2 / 57.3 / 61.1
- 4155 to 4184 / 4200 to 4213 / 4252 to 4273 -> -0.7 AA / 56.9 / 62.5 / 62.9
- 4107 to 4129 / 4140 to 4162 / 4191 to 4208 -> -0.7 AA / 56.9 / 59.7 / 58.9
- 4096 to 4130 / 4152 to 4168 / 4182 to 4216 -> -0.8 AA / 53.1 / 59.3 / 59.6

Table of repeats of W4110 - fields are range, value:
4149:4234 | 58.2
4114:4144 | 59.8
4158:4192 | 57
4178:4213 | 59.3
